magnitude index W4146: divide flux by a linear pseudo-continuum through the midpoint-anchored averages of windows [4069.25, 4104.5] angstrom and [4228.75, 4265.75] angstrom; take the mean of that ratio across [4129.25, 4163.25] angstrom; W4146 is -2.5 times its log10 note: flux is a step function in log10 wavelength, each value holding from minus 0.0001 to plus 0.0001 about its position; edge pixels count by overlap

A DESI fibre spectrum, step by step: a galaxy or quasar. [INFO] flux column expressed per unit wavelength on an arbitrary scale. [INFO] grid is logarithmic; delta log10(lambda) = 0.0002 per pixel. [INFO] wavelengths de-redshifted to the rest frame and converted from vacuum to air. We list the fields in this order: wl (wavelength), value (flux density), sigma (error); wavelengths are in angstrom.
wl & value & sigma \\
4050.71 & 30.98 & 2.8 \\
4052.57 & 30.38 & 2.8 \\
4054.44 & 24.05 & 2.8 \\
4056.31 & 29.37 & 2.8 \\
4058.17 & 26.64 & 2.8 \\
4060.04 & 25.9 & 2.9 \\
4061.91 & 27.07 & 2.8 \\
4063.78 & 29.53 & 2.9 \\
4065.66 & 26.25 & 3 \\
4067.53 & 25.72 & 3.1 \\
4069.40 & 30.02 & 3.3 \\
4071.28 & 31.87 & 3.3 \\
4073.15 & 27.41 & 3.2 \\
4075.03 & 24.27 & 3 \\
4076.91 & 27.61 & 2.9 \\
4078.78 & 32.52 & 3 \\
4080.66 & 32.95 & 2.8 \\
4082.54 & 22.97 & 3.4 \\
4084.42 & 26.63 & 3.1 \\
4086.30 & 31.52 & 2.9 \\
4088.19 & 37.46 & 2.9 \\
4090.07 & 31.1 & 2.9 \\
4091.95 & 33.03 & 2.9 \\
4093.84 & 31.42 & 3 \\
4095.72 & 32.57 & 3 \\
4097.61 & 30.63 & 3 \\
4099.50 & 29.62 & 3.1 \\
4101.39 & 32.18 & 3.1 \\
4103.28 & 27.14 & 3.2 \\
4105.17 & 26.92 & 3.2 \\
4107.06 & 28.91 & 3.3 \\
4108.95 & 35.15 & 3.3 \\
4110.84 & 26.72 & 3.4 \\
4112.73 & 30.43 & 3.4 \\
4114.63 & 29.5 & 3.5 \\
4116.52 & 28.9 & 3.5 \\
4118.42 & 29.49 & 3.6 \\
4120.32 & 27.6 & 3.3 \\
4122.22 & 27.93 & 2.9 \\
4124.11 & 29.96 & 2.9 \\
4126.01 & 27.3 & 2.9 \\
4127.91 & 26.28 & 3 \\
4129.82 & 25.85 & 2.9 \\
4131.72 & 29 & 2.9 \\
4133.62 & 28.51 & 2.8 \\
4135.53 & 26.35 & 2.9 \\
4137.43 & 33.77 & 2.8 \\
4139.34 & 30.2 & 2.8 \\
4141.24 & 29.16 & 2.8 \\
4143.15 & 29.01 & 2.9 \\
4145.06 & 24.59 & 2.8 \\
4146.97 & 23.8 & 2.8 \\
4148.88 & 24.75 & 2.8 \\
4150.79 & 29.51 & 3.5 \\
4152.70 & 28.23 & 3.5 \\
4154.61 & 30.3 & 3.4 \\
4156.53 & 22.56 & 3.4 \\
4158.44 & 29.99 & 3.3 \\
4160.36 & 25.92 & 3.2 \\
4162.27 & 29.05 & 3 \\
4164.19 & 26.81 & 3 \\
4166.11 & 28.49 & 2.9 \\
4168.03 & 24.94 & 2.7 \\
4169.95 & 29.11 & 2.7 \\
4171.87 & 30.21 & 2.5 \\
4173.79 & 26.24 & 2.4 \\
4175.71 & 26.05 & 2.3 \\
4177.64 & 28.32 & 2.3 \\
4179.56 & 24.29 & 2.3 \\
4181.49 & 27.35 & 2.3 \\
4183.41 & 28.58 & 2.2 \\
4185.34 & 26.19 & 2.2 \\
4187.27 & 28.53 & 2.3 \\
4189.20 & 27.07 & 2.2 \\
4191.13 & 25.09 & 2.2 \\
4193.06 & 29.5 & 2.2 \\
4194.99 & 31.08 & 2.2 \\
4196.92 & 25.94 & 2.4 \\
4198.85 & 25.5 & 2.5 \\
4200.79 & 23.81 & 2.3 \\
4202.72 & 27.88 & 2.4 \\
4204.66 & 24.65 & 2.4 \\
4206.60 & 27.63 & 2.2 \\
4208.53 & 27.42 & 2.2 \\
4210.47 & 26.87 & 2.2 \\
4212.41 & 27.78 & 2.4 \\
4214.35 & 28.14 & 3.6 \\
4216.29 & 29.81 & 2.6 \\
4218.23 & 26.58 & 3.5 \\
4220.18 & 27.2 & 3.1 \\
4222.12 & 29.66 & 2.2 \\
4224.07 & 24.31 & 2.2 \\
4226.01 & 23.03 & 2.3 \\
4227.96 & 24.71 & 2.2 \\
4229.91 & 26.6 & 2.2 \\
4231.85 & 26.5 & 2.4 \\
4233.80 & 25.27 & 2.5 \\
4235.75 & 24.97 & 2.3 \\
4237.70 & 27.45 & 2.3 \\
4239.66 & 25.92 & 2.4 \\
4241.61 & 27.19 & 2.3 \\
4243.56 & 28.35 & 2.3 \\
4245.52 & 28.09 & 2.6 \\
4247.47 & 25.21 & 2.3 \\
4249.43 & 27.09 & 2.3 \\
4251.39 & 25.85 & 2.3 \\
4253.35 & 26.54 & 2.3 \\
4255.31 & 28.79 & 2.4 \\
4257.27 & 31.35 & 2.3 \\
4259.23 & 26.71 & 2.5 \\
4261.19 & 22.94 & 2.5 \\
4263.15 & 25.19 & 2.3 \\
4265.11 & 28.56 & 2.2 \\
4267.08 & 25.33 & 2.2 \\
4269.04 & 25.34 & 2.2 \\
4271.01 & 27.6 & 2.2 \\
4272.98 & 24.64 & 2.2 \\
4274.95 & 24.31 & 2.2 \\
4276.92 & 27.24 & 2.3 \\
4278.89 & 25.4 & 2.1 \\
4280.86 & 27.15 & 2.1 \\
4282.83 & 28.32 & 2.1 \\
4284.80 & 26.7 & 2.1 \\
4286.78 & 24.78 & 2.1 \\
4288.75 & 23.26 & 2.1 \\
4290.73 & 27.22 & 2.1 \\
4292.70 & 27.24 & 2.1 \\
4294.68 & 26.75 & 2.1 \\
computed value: 0.04 mag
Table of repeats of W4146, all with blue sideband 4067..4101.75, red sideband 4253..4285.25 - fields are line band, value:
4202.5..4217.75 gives 0.009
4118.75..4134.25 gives 0.055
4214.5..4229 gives 0.038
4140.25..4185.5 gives 0.053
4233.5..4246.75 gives 0.014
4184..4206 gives 0.045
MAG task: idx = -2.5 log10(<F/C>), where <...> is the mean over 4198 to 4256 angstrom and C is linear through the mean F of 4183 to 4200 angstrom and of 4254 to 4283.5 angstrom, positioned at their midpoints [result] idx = 0.02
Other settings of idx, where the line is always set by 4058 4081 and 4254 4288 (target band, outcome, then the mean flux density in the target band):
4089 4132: -0.061 mag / 29.5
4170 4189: -0.004 mag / 27.4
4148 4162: 0.002 mag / 27.4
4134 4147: -0.032 mag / 28.4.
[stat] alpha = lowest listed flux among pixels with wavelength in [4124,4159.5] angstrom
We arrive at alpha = 22.56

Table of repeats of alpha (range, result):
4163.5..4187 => 24.29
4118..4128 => 26.28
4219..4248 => 23.03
